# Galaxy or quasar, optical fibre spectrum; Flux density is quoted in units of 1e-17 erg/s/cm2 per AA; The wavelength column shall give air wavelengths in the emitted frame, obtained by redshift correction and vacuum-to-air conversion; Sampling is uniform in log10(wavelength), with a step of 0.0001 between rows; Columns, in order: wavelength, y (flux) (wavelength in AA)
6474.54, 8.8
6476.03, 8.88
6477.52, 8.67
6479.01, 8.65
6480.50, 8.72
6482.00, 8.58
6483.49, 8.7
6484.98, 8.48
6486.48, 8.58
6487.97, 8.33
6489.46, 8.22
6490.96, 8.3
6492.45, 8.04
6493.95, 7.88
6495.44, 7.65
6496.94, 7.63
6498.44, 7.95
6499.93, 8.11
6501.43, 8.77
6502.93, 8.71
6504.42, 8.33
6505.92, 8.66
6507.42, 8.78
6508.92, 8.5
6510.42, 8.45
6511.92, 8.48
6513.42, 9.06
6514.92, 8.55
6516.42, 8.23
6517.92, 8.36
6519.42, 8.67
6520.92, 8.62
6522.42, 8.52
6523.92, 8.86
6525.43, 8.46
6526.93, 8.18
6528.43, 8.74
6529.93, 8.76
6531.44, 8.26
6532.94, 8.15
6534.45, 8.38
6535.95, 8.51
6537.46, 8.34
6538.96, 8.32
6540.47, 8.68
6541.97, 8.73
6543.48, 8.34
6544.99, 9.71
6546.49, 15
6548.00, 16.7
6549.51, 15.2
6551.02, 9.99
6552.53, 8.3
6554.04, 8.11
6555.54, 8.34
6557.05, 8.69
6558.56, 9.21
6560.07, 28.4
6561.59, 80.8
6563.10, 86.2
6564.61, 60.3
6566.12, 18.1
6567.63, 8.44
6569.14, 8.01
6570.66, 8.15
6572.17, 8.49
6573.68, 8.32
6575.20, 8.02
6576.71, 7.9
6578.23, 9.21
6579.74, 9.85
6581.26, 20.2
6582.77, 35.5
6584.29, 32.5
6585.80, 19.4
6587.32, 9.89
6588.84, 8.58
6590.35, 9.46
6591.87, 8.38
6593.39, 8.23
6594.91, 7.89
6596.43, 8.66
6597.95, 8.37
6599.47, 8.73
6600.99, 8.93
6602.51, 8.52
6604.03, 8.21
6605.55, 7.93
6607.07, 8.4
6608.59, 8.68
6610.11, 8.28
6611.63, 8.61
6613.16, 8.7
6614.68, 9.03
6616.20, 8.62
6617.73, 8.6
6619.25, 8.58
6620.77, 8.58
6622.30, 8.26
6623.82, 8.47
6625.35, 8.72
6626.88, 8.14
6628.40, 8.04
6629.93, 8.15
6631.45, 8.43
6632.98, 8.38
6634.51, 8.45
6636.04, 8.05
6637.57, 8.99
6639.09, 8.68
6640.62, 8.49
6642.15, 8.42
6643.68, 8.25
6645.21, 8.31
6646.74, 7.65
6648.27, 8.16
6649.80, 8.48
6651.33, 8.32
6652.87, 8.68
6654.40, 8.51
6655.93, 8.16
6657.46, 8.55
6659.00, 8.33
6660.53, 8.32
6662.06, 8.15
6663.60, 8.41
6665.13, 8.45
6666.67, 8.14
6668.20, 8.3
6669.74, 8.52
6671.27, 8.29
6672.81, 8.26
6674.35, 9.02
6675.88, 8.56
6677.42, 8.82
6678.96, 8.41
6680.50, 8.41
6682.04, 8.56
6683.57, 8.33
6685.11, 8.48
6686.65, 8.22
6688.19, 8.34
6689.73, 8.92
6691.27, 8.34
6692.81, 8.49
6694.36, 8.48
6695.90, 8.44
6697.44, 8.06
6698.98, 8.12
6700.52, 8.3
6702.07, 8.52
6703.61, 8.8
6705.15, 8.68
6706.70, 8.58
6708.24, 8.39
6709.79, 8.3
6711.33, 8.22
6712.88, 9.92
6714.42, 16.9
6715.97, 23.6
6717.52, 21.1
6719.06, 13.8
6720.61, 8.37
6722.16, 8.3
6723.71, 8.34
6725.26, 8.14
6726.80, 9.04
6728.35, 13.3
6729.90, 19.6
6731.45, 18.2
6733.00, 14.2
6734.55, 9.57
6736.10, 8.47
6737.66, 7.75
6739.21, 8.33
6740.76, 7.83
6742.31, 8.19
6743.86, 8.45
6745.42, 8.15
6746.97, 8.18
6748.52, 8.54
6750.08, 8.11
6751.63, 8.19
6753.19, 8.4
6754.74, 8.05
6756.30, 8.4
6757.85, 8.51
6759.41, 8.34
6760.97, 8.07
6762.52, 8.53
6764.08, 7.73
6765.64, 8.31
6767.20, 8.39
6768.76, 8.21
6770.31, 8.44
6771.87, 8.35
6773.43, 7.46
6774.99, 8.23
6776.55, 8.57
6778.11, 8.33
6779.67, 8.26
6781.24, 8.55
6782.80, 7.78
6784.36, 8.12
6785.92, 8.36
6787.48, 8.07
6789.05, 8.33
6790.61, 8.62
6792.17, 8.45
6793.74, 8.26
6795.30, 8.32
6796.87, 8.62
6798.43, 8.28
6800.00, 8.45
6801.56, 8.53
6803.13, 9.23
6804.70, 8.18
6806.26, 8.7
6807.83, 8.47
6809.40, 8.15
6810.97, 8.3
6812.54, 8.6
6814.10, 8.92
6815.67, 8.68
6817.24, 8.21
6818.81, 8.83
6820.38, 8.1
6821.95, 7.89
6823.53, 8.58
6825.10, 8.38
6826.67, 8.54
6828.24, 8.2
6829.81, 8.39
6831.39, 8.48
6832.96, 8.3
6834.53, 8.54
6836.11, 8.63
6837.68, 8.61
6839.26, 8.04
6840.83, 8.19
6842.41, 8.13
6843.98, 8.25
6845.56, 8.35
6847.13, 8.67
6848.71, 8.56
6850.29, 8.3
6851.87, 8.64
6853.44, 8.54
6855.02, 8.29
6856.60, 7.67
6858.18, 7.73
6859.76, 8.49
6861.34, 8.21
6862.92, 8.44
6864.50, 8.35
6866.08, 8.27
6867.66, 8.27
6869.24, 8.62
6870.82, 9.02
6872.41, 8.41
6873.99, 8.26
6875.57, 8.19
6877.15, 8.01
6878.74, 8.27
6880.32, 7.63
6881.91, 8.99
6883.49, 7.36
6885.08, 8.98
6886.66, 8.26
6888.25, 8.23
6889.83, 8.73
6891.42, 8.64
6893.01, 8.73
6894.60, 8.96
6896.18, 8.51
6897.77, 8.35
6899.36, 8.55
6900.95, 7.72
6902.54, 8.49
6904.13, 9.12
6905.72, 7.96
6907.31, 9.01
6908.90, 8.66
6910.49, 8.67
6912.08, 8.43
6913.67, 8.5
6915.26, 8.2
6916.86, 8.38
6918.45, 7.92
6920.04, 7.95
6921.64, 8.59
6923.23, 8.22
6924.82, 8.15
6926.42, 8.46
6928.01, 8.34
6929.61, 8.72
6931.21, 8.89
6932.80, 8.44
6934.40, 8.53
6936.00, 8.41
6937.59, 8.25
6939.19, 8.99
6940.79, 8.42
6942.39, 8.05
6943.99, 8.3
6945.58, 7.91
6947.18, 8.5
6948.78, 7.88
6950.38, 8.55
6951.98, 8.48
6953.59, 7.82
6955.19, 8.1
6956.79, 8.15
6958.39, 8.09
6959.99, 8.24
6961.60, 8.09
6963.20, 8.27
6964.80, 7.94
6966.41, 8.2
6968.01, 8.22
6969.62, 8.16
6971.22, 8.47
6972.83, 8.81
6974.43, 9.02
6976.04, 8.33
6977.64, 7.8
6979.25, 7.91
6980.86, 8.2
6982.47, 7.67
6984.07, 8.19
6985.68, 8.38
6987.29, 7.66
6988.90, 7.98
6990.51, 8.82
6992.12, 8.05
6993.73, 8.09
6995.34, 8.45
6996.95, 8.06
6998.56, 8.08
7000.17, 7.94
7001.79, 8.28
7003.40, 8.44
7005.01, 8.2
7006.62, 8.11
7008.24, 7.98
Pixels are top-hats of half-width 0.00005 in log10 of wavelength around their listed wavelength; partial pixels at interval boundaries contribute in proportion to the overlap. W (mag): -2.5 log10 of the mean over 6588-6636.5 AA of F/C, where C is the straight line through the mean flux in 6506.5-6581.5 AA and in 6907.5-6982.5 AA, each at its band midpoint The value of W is 0.45 mag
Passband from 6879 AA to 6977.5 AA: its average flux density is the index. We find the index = 8.37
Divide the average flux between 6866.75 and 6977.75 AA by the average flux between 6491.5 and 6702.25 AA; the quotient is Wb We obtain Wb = 0.77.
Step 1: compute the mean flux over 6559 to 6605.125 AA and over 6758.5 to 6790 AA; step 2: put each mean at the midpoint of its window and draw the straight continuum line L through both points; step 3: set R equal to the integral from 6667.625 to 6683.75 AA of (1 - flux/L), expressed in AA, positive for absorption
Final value 6.0 AA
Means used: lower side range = 18.6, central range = 8.51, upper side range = 8.22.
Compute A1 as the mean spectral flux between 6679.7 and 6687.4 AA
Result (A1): 8.4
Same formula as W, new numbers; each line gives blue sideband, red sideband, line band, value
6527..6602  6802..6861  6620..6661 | 0.497 mag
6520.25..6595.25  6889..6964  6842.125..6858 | 0.176 mag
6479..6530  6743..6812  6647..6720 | -0.120 mag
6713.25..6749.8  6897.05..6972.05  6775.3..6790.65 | 0.279 mag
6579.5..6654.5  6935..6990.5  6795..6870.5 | 0.061 mag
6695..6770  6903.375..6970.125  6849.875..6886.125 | 0.071 mag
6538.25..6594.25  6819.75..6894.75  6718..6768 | 0.244 mag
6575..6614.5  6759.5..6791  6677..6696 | 0.159 mag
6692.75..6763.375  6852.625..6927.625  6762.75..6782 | 0.162 mag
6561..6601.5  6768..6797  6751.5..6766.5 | 0.154 mag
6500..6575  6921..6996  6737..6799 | 0.282 mag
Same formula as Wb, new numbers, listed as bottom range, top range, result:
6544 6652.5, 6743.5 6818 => 0.64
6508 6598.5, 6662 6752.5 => 0.69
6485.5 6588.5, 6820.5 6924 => 0.63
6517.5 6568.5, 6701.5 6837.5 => 0.57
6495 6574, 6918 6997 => 0.62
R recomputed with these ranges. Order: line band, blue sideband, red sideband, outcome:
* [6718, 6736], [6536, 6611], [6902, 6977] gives 0.6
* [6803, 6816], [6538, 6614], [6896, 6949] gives 2.5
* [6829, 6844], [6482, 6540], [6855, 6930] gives 0.0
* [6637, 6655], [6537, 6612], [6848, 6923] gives 6.9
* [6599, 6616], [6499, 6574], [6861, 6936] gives 5.5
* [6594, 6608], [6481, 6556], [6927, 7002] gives 0.6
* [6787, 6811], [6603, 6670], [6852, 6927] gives -0.2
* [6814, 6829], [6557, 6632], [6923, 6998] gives 3.2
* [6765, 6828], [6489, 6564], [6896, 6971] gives 8.7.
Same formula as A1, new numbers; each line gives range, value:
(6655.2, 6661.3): 8.35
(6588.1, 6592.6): 8.82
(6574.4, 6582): 11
